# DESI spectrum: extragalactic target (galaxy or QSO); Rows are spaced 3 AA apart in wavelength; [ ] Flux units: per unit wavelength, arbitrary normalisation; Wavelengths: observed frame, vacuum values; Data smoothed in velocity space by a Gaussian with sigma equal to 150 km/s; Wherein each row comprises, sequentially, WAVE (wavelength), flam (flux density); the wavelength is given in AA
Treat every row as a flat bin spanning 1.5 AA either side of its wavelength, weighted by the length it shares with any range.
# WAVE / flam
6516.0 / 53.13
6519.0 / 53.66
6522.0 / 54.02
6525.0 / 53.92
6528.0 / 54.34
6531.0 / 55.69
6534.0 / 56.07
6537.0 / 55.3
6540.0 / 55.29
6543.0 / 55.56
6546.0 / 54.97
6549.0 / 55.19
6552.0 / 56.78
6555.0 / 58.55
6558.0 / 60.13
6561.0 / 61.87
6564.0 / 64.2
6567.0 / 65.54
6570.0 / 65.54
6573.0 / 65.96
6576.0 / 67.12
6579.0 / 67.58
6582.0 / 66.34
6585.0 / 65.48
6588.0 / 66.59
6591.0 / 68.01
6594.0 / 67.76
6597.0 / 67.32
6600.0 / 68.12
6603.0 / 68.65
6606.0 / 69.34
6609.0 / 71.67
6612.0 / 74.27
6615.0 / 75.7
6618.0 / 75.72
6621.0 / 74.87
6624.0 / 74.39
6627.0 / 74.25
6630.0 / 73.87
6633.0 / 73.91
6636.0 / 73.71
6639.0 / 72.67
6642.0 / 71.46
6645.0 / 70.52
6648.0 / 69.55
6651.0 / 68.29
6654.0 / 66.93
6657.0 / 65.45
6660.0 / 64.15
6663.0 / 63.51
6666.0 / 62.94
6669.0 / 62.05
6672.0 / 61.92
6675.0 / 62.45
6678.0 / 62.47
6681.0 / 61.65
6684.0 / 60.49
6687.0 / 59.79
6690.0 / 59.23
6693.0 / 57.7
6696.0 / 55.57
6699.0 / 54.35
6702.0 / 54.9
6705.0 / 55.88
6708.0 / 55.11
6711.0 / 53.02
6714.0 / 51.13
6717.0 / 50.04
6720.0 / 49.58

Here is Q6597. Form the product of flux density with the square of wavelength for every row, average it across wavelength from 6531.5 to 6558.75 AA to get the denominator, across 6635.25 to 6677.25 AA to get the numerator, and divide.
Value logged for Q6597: 1.2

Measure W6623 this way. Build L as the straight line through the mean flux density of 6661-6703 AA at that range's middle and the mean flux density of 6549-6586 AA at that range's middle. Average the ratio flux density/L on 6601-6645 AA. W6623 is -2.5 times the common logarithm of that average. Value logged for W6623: -0.182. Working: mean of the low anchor 63.4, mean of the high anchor 60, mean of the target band 73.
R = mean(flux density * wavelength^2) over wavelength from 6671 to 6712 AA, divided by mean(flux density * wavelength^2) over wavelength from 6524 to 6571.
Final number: 1.05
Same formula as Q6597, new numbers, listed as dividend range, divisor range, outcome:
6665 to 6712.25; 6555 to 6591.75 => 0.93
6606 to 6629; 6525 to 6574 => 1.29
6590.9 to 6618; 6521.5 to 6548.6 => 1.31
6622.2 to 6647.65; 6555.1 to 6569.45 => 1.19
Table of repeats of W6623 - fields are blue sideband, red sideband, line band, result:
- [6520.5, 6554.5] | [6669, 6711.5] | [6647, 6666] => -0.14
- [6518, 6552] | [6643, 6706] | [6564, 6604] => -0.16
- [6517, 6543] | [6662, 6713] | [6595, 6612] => -0.22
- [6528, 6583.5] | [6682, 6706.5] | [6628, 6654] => -0.22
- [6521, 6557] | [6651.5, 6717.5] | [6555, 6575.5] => -0.13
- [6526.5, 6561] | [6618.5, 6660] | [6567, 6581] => -0.09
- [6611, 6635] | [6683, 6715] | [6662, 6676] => 0.01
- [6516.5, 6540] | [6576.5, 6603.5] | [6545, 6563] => 0.03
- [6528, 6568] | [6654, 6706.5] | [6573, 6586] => -0.14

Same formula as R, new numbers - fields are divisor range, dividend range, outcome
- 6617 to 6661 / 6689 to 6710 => 0.80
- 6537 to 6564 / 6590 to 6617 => 1.24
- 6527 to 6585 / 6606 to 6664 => 1.21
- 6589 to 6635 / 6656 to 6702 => 0.86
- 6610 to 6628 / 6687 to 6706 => 0.77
